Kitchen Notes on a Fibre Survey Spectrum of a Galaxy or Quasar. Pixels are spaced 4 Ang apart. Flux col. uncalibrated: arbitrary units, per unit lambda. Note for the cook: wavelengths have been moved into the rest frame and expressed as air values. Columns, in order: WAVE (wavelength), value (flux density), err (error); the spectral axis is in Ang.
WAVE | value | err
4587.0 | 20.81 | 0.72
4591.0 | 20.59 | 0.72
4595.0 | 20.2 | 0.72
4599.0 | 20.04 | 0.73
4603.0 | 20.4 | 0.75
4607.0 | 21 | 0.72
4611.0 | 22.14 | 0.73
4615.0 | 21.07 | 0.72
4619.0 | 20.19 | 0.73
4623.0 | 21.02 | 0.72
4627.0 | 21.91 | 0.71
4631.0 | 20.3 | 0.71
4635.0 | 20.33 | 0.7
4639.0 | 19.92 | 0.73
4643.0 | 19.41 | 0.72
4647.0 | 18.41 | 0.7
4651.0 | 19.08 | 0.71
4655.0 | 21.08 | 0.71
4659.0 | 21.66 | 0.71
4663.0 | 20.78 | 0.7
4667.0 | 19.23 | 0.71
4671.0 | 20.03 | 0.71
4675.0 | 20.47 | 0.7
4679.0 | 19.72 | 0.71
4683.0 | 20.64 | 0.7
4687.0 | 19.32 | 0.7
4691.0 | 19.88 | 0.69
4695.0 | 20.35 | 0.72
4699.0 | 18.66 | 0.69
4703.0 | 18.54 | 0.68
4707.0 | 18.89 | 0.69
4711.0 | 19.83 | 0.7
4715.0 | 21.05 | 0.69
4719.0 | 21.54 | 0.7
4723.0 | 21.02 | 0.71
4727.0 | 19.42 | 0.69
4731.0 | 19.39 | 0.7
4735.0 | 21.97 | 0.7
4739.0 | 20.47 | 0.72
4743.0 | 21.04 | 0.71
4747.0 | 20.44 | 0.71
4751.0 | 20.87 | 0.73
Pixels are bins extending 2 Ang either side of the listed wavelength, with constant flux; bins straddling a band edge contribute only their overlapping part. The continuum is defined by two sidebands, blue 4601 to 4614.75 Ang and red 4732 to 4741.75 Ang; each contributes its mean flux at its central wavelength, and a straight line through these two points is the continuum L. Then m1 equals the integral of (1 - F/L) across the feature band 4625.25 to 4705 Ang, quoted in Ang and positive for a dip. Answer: 4.24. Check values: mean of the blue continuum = 21.2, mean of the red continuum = 21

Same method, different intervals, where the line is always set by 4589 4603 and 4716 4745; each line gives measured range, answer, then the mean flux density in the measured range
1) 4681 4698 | 0.5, 20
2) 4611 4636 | -0.7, 20.9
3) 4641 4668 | 0.7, 20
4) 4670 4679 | 0.2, 20.2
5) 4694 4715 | 1.3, 19.4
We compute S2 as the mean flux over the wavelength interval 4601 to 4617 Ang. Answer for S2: 21.2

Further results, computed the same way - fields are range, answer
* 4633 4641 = 20.1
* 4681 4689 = 20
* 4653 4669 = 20.7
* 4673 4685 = 20.3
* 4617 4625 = 20.6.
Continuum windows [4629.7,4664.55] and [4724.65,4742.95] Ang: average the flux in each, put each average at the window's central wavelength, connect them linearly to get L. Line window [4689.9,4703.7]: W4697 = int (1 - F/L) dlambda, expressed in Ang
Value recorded 0.6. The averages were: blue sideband 20.1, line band 19.4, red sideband 20.4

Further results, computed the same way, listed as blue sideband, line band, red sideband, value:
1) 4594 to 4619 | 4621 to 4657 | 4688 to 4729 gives 0.6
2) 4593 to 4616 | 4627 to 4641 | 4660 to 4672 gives 0.0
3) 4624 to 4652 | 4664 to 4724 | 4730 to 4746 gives 1.4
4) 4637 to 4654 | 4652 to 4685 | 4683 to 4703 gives -1.7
